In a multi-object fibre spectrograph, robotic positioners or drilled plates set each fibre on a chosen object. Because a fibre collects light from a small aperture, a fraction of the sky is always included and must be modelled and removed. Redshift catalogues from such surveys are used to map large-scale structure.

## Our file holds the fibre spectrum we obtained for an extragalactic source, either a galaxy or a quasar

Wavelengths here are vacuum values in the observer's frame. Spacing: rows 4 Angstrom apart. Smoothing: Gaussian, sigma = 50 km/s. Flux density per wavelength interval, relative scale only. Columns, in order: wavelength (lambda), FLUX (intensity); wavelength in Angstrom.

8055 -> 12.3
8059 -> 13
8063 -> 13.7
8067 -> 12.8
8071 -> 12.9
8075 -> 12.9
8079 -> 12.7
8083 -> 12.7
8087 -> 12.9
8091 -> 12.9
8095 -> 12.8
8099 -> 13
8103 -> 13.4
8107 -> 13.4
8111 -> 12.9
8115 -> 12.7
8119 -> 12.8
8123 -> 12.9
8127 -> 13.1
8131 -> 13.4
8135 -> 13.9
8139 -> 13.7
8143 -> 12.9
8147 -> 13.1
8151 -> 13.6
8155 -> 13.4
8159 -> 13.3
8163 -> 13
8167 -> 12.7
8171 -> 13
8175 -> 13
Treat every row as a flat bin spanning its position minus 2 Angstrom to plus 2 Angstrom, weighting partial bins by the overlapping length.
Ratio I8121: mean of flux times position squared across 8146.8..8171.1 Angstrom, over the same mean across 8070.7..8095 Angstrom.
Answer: 1.0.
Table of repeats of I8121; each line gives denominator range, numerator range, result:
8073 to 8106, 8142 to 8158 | 1.04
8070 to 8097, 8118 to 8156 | 1.05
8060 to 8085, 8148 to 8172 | 1.04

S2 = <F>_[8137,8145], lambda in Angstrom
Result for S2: 13.3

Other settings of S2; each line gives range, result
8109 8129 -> 12.9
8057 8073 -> 13.1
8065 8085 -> 12.8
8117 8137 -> 13.2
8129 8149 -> 13.4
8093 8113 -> 13.1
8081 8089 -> 12.8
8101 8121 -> 13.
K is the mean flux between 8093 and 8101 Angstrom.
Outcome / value 12.9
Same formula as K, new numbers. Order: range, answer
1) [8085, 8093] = 12.9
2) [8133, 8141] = 13.8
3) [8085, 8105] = 13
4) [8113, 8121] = 12.8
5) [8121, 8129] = 13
